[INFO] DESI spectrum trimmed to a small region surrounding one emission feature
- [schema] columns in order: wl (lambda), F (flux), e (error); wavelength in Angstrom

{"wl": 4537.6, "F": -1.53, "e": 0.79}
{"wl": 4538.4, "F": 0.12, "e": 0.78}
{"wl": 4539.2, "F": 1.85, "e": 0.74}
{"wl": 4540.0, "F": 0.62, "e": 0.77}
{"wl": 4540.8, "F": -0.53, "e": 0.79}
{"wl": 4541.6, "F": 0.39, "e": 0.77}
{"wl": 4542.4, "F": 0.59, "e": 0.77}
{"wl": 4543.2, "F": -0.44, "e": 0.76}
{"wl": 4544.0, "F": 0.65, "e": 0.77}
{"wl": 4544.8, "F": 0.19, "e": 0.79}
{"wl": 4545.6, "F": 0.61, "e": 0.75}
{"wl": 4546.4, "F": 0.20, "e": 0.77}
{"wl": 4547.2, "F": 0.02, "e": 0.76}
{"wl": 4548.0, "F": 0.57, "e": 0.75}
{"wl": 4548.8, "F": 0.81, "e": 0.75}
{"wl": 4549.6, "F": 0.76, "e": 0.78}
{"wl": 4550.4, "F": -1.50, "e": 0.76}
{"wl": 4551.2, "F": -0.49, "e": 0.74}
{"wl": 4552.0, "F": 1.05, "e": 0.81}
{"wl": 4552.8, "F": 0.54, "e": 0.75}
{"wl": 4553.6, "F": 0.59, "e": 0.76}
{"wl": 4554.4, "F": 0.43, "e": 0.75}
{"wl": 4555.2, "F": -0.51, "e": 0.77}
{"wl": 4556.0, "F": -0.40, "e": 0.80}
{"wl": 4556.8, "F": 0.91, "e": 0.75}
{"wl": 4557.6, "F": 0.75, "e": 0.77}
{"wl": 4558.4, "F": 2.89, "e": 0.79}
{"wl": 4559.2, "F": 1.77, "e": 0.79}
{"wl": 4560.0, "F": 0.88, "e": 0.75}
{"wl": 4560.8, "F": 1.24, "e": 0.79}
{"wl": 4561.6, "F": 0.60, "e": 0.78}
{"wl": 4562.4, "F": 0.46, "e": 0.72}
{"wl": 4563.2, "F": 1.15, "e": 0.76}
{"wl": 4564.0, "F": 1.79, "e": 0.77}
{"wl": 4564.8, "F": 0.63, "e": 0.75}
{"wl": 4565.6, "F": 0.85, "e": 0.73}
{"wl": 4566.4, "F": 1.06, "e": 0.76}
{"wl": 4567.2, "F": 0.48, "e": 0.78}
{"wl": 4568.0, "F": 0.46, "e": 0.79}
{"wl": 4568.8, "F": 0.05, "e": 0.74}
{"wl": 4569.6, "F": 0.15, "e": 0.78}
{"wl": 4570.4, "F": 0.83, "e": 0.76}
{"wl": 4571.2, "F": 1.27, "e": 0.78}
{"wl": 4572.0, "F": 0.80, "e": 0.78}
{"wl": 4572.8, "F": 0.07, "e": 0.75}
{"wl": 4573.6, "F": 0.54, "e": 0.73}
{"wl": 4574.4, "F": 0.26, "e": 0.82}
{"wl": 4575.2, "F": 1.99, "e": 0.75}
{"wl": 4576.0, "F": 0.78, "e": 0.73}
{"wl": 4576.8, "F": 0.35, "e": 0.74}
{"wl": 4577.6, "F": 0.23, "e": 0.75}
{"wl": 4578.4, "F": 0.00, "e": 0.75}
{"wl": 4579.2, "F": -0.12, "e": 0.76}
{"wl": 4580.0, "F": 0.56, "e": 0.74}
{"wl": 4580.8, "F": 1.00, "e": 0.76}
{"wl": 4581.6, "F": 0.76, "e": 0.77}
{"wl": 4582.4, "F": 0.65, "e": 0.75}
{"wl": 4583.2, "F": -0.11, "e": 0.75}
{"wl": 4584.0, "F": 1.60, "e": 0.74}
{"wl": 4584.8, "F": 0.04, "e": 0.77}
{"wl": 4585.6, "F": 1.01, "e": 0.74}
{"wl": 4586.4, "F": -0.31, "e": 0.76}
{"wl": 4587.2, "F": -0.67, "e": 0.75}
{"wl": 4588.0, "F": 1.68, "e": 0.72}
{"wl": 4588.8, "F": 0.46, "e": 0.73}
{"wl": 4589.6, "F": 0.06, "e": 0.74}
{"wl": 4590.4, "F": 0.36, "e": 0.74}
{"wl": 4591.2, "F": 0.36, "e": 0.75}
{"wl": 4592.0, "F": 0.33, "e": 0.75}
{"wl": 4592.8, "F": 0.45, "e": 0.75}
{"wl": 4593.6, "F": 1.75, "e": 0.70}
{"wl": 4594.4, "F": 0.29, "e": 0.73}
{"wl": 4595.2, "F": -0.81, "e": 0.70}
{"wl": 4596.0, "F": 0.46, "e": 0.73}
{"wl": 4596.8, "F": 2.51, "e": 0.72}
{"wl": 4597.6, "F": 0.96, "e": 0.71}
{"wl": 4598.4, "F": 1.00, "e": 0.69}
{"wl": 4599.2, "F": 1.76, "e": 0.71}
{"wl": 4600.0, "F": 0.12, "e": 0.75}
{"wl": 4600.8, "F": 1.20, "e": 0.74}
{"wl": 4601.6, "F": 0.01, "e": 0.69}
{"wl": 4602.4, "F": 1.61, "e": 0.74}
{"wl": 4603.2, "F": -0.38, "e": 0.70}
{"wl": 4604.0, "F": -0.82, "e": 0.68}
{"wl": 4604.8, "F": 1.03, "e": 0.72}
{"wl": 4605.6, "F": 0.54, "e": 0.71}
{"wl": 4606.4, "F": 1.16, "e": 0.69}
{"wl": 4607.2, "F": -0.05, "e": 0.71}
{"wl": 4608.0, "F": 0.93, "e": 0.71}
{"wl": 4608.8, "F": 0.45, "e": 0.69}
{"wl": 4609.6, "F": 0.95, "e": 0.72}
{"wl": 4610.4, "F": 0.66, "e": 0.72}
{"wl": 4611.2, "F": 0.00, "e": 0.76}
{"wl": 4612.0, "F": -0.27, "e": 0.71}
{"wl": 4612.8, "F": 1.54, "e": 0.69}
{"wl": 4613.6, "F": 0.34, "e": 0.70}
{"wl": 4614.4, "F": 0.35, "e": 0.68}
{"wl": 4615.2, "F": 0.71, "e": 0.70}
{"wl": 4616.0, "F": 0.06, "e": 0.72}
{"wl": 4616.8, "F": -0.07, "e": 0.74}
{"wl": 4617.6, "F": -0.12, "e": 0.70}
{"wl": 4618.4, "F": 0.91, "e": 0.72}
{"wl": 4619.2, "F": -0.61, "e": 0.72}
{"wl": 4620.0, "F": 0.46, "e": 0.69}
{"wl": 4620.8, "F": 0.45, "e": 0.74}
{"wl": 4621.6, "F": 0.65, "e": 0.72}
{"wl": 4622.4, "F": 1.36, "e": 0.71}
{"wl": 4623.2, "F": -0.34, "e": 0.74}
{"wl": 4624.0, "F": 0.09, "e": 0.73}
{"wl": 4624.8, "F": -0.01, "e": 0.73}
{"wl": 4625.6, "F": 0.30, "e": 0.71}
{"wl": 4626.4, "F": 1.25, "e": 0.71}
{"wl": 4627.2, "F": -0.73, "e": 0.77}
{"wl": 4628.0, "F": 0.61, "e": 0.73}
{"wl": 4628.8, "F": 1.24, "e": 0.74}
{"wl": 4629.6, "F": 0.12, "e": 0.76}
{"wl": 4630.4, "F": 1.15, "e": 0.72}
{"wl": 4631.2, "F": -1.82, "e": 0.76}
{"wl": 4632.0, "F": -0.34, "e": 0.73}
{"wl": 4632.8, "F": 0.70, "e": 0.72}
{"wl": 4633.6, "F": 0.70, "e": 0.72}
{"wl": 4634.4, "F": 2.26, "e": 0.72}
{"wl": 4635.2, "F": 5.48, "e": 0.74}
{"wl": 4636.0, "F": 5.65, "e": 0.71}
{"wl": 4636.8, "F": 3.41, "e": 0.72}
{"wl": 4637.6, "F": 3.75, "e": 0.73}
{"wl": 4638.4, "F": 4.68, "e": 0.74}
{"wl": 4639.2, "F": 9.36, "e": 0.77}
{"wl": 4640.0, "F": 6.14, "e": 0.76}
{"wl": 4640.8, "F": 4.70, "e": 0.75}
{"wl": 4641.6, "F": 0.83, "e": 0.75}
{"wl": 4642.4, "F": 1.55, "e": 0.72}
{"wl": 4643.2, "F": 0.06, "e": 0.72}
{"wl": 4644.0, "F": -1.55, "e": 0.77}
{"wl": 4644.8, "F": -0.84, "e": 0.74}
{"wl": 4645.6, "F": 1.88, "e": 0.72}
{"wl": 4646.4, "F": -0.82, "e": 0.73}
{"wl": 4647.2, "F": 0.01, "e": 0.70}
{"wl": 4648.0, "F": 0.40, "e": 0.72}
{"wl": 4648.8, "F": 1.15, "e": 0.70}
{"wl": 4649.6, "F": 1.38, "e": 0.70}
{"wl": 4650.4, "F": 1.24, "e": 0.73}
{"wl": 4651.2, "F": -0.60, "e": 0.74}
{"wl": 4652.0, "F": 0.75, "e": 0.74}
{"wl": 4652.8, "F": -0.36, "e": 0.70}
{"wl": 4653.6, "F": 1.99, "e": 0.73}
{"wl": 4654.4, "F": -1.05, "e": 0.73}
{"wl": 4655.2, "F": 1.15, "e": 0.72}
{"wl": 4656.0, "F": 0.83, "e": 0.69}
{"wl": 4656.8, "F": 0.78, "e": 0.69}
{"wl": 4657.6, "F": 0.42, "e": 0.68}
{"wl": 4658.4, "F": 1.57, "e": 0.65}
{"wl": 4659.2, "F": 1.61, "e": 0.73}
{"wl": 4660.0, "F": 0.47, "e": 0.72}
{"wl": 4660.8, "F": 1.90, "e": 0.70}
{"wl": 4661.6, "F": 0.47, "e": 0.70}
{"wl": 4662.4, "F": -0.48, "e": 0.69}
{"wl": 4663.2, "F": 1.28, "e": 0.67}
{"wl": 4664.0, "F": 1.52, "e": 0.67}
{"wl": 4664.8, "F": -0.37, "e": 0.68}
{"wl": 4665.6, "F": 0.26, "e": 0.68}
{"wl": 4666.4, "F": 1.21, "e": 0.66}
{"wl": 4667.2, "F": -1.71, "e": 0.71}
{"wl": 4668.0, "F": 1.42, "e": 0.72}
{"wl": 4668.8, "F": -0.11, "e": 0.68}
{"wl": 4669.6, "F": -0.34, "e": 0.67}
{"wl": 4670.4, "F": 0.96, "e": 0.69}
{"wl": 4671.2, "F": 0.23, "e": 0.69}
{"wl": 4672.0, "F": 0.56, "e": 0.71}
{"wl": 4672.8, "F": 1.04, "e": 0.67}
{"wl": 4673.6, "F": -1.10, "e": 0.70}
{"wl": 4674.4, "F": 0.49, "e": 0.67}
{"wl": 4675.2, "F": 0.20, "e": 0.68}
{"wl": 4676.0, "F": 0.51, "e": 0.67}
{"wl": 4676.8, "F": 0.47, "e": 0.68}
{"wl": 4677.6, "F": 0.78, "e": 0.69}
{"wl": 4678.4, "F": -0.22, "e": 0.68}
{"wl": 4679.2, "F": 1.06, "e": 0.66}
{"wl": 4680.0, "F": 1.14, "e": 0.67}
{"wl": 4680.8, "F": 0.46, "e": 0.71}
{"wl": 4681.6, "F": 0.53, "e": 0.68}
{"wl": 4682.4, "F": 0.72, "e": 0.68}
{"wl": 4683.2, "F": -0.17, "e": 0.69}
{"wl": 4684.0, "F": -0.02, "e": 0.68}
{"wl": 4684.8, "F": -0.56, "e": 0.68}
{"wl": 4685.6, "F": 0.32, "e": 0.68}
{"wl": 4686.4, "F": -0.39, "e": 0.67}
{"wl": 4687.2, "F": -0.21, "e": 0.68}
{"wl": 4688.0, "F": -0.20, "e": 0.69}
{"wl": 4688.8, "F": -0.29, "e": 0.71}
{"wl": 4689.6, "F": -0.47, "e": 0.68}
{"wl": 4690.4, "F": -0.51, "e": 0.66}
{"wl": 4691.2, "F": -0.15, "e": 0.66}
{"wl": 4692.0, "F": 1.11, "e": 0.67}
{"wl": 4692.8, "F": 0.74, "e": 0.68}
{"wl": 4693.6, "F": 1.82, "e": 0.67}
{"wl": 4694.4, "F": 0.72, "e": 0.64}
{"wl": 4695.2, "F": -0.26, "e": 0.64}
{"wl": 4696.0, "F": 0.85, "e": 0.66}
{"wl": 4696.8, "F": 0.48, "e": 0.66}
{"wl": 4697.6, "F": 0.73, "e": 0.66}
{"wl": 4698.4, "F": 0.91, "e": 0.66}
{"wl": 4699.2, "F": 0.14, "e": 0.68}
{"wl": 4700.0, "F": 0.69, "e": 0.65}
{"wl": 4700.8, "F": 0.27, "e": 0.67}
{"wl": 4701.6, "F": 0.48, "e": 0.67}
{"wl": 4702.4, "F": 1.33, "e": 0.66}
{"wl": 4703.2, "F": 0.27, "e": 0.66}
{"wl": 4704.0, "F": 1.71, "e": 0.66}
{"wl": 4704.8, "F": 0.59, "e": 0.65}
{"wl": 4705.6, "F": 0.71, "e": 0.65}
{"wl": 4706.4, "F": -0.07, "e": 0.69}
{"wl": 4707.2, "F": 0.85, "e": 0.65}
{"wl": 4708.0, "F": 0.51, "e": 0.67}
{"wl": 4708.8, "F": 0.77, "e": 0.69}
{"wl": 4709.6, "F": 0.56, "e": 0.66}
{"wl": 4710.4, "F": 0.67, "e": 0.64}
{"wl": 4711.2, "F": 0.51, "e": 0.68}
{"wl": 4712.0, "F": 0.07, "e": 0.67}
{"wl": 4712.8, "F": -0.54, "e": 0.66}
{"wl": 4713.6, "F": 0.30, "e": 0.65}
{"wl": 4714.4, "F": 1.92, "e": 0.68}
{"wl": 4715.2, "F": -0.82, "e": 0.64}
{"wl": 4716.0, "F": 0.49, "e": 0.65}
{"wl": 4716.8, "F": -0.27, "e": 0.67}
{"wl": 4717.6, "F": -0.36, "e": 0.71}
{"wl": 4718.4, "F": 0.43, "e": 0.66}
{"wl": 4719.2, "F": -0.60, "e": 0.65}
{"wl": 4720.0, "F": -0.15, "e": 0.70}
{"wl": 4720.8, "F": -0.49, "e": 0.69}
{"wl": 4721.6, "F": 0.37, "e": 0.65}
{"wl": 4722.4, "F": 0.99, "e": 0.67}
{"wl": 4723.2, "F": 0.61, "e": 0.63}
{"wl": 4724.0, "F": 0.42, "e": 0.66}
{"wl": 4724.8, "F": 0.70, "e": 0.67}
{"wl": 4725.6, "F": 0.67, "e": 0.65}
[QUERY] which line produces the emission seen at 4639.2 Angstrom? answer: [O II]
